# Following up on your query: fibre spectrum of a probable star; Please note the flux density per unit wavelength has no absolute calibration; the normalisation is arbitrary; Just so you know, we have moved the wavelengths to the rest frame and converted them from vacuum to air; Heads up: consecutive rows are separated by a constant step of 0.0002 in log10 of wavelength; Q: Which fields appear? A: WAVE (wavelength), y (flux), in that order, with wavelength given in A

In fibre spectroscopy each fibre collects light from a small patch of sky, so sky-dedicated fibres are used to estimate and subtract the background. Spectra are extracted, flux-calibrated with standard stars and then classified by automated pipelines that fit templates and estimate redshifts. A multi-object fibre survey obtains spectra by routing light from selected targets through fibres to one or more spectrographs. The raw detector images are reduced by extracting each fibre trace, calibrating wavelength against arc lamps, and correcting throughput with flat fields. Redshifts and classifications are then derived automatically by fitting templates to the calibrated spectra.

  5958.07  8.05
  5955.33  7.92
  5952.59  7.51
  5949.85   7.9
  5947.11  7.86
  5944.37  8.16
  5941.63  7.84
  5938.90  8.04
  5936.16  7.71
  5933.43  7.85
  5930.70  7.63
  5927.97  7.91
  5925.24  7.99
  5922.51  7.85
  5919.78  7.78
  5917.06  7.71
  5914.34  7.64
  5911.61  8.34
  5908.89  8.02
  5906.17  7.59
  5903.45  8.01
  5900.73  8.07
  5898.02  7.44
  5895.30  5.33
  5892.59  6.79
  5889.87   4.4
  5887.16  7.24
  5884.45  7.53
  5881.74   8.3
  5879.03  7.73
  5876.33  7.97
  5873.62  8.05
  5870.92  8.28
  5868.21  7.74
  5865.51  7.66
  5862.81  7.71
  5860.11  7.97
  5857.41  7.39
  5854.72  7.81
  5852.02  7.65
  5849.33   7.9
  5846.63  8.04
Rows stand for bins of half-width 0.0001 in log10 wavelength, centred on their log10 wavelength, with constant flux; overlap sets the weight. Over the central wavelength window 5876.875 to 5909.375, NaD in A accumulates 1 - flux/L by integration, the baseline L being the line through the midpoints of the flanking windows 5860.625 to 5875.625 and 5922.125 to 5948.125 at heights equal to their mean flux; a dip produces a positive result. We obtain 2.8 A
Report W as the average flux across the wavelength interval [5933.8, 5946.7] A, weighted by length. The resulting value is 7.92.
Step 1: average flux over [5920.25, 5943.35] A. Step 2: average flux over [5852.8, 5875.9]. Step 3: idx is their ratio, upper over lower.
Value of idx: 1.00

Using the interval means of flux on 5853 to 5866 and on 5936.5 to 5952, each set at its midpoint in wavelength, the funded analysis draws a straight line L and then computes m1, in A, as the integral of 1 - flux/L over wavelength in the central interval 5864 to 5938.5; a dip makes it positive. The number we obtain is 2.2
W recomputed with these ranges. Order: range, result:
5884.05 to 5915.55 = 7.19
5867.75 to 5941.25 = 7.59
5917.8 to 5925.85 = 7.85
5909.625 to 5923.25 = 7.87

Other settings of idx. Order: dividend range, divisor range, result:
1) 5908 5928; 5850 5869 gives 1.02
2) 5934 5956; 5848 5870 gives 1.02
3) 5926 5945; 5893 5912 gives 1.05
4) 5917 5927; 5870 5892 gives 1.06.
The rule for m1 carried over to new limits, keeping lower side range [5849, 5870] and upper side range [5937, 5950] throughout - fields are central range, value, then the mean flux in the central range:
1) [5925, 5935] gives 0.1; 7.83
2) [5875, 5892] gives 1.3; 7.17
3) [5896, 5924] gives 0.3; 7.79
